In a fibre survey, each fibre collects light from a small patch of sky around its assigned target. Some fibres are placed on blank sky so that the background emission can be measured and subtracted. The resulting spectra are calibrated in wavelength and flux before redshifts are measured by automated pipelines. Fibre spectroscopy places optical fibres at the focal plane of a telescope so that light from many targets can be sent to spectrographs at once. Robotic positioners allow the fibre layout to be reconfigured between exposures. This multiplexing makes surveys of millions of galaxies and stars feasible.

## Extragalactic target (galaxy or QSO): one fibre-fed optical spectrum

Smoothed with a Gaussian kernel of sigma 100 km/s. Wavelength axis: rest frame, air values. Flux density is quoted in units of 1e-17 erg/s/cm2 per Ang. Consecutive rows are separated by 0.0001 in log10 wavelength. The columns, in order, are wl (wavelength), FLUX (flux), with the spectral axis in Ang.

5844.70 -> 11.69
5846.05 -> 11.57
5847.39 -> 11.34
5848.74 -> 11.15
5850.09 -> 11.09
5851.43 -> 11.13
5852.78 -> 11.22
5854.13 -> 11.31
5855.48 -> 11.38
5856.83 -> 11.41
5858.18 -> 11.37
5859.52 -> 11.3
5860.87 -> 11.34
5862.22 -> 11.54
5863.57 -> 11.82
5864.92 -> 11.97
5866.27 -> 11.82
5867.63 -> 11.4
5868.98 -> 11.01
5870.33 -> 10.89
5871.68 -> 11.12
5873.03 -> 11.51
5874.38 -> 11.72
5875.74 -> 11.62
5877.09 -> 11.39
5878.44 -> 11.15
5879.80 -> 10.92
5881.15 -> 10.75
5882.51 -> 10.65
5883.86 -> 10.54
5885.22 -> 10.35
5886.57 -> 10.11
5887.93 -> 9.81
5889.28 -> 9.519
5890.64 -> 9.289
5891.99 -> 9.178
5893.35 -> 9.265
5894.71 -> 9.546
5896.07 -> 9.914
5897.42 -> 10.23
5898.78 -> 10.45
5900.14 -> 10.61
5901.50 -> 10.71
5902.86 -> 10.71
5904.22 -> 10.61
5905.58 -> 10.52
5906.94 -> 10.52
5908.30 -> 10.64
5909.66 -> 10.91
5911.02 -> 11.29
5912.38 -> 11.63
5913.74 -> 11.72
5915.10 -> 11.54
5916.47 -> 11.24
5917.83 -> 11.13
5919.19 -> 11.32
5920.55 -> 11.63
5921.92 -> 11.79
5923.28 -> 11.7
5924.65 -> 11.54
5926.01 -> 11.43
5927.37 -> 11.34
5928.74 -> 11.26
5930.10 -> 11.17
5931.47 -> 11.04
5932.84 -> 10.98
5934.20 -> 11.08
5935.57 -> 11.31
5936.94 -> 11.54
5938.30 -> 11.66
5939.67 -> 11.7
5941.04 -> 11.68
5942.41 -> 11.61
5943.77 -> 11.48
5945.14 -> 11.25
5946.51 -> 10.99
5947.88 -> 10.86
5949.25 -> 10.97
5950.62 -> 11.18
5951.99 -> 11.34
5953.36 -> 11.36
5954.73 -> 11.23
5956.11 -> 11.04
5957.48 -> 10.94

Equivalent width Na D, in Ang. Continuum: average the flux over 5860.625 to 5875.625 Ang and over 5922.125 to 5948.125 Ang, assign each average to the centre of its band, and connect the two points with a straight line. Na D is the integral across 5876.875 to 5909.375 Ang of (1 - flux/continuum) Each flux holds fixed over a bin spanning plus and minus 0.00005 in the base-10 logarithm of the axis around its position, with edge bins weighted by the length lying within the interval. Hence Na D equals 3.2 Ang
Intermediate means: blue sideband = 11.5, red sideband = 11.4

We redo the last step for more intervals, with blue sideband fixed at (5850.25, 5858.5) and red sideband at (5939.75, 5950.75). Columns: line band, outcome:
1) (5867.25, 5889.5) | 0.8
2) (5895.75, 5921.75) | 0.8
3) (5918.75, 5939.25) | -0.2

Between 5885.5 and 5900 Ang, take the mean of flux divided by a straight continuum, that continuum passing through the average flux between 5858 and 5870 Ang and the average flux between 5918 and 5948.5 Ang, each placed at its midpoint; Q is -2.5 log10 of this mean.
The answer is 0.17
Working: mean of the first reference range 11.5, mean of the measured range 9.78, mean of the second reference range 11.4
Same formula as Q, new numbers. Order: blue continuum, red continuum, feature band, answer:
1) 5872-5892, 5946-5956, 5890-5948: -0.01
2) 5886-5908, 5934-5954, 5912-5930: -0.07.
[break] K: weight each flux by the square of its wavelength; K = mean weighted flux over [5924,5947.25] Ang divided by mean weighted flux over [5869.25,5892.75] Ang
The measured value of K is 1.09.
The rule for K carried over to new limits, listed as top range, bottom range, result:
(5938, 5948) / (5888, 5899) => 1.20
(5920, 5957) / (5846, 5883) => 1.03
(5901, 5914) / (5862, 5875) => 0.96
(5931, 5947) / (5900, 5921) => 1.04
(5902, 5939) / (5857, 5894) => 1.05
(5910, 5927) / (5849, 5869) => 1.03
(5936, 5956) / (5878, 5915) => 1.10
